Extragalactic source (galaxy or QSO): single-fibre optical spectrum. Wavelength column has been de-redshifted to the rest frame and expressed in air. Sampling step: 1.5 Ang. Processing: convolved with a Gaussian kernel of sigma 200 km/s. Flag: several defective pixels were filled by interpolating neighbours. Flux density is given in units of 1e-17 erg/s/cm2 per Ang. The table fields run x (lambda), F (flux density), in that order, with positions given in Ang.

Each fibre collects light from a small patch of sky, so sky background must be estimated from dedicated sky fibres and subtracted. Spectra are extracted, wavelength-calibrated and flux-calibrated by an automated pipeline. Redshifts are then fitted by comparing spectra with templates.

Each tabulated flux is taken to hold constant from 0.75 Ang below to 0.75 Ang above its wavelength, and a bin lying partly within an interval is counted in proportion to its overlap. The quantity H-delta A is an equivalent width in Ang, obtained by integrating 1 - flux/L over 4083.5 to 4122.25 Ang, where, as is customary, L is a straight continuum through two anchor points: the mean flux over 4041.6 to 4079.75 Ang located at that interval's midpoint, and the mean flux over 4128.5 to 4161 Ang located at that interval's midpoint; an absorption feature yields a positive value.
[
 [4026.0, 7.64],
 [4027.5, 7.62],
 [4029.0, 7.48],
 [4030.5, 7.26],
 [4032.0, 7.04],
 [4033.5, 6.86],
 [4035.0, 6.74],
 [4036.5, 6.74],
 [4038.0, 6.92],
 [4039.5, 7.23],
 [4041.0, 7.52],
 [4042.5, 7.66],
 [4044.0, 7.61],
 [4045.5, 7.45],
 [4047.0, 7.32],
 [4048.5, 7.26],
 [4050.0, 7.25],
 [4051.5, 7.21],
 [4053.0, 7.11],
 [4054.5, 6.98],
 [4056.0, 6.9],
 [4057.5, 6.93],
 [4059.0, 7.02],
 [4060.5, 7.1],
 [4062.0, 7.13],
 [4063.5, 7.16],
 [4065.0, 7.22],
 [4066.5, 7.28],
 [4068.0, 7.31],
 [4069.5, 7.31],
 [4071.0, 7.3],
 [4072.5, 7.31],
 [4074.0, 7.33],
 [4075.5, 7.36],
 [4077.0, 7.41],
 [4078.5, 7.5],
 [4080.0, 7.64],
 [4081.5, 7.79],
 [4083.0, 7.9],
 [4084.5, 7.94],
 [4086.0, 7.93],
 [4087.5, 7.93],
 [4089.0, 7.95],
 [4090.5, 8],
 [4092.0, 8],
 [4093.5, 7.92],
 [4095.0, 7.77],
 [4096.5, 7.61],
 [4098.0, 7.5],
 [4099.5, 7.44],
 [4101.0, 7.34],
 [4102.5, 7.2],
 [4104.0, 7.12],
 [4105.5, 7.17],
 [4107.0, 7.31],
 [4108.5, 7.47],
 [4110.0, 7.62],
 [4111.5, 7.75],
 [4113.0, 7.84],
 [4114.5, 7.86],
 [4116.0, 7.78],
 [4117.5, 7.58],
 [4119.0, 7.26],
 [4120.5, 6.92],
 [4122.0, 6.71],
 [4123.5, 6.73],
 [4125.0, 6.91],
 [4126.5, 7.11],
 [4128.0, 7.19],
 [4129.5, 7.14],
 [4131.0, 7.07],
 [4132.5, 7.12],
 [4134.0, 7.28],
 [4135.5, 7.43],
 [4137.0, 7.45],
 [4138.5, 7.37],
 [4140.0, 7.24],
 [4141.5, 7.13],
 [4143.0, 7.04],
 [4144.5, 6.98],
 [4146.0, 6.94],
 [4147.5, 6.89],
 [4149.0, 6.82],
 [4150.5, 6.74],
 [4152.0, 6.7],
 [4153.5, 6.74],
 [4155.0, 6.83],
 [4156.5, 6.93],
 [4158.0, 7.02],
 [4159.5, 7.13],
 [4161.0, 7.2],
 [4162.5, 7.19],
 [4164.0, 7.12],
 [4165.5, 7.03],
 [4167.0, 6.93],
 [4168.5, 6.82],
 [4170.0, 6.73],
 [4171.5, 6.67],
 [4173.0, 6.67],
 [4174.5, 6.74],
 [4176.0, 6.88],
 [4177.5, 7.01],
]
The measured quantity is -2.3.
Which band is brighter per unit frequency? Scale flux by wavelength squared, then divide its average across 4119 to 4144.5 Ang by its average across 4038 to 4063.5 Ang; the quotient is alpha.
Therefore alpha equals 1.03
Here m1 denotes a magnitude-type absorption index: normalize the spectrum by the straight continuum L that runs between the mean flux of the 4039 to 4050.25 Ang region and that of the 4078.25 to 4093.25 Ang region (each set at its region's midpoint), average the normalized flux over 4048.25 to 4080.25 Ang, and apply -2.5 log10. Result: 0.06 mag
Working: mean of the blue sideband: 7.42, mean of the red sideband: 7.87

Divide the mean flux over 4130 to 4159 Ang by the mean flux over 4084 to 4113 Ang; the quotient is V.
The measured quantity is 0.92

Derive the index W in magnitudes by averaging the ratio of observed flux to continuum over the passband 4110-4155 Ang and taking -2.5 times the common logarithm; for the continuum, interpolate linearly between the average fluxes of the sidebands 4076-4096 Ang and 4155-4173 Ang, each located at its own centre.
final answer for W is 0.02 mag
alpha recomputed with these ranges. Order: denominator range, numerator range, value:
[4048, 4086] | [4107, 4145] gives 1.02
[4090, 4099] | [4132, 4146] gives 0.95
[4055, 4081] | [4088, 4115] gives 1.07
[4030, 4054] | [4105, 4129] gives 1.06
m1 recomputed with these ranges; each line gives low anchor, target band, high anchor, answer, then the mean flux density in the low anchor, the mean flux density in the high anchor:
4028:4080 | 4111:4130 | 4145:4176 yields -0.04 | 7.22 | 6.89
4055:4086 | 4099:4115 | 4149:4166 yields -0.04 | 7.35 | 6.96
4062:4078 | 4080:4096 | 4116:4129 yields -0.10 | 7.29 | 7.09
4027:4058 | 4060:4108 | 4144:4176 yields -0.06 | 7.19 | 6.9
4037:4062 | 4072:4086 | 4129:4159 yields -0.07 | 7.21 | 7.04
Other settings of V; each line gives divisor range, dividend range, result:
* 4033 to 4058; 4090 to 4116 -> 1.06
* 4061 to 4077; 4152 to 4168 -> 0.96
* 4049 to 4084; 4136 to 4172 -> 0.96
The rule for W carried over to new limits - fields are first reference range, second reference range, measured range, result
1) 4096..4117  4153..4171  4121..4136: 0.03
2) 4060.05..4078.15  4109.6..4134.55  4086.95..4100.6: -0.07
